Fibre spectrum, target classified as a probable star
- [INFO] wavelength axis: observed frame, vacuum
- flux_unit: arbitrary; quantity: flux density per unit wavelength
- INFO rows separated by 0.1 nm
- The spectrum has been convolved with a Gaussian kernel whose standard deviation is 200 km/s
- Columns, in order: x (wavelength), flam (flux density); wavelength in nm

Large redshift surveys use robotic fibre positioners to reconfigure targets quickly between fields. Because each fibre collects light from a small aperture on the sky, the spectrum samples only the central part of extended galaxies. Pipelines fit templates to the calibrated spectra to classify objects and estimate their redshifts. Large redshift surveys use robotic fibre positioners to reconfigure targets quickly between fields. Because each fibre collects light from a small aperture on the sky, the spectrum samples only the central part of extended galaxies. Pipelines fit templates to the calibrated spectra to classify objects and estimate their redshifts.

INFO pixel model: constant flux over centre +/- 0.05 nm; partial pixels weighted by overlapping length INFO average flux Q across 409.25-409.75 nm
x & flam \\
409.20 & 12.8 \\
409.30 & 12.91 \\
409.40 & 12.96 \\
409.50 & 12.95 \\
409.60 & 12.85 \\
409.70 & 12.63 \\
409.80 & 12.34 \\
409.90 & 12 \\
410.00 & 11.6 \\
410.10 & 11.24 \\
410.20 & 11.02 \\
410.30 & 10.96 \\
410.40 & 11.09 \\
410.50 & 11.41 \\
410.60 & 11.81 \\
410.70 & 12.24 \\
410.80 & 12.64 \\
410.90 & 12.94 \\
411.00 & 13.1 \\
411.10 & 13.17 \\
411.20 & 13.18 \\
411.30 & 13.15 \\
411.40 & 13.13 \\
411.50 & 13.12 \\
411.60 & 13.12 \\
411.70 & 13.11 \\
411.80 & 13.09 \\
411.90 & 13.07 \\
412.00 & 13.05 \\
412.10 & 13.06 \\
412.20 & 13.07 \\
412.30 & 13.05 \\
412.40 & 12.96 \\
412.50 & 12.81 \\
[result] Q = 12.9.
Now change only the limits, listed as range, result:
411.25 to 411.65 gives 13.1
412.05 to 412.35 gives 13.1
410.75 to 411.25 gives 13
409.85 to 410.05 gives 11.8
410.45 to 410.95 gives 12.2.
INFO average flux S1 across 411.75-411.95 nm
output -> 13.1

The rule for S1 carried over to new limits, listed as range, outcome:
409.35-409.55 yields 13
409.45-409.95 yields 12.6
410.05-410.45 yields 11.1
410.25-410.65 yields 11.3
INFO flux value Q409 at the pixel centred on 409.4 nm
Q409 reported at 12.96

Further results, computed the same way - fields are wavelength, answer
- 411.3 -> 13.15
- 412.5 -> 12.81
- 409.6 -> 12.85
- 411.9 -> 13.07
